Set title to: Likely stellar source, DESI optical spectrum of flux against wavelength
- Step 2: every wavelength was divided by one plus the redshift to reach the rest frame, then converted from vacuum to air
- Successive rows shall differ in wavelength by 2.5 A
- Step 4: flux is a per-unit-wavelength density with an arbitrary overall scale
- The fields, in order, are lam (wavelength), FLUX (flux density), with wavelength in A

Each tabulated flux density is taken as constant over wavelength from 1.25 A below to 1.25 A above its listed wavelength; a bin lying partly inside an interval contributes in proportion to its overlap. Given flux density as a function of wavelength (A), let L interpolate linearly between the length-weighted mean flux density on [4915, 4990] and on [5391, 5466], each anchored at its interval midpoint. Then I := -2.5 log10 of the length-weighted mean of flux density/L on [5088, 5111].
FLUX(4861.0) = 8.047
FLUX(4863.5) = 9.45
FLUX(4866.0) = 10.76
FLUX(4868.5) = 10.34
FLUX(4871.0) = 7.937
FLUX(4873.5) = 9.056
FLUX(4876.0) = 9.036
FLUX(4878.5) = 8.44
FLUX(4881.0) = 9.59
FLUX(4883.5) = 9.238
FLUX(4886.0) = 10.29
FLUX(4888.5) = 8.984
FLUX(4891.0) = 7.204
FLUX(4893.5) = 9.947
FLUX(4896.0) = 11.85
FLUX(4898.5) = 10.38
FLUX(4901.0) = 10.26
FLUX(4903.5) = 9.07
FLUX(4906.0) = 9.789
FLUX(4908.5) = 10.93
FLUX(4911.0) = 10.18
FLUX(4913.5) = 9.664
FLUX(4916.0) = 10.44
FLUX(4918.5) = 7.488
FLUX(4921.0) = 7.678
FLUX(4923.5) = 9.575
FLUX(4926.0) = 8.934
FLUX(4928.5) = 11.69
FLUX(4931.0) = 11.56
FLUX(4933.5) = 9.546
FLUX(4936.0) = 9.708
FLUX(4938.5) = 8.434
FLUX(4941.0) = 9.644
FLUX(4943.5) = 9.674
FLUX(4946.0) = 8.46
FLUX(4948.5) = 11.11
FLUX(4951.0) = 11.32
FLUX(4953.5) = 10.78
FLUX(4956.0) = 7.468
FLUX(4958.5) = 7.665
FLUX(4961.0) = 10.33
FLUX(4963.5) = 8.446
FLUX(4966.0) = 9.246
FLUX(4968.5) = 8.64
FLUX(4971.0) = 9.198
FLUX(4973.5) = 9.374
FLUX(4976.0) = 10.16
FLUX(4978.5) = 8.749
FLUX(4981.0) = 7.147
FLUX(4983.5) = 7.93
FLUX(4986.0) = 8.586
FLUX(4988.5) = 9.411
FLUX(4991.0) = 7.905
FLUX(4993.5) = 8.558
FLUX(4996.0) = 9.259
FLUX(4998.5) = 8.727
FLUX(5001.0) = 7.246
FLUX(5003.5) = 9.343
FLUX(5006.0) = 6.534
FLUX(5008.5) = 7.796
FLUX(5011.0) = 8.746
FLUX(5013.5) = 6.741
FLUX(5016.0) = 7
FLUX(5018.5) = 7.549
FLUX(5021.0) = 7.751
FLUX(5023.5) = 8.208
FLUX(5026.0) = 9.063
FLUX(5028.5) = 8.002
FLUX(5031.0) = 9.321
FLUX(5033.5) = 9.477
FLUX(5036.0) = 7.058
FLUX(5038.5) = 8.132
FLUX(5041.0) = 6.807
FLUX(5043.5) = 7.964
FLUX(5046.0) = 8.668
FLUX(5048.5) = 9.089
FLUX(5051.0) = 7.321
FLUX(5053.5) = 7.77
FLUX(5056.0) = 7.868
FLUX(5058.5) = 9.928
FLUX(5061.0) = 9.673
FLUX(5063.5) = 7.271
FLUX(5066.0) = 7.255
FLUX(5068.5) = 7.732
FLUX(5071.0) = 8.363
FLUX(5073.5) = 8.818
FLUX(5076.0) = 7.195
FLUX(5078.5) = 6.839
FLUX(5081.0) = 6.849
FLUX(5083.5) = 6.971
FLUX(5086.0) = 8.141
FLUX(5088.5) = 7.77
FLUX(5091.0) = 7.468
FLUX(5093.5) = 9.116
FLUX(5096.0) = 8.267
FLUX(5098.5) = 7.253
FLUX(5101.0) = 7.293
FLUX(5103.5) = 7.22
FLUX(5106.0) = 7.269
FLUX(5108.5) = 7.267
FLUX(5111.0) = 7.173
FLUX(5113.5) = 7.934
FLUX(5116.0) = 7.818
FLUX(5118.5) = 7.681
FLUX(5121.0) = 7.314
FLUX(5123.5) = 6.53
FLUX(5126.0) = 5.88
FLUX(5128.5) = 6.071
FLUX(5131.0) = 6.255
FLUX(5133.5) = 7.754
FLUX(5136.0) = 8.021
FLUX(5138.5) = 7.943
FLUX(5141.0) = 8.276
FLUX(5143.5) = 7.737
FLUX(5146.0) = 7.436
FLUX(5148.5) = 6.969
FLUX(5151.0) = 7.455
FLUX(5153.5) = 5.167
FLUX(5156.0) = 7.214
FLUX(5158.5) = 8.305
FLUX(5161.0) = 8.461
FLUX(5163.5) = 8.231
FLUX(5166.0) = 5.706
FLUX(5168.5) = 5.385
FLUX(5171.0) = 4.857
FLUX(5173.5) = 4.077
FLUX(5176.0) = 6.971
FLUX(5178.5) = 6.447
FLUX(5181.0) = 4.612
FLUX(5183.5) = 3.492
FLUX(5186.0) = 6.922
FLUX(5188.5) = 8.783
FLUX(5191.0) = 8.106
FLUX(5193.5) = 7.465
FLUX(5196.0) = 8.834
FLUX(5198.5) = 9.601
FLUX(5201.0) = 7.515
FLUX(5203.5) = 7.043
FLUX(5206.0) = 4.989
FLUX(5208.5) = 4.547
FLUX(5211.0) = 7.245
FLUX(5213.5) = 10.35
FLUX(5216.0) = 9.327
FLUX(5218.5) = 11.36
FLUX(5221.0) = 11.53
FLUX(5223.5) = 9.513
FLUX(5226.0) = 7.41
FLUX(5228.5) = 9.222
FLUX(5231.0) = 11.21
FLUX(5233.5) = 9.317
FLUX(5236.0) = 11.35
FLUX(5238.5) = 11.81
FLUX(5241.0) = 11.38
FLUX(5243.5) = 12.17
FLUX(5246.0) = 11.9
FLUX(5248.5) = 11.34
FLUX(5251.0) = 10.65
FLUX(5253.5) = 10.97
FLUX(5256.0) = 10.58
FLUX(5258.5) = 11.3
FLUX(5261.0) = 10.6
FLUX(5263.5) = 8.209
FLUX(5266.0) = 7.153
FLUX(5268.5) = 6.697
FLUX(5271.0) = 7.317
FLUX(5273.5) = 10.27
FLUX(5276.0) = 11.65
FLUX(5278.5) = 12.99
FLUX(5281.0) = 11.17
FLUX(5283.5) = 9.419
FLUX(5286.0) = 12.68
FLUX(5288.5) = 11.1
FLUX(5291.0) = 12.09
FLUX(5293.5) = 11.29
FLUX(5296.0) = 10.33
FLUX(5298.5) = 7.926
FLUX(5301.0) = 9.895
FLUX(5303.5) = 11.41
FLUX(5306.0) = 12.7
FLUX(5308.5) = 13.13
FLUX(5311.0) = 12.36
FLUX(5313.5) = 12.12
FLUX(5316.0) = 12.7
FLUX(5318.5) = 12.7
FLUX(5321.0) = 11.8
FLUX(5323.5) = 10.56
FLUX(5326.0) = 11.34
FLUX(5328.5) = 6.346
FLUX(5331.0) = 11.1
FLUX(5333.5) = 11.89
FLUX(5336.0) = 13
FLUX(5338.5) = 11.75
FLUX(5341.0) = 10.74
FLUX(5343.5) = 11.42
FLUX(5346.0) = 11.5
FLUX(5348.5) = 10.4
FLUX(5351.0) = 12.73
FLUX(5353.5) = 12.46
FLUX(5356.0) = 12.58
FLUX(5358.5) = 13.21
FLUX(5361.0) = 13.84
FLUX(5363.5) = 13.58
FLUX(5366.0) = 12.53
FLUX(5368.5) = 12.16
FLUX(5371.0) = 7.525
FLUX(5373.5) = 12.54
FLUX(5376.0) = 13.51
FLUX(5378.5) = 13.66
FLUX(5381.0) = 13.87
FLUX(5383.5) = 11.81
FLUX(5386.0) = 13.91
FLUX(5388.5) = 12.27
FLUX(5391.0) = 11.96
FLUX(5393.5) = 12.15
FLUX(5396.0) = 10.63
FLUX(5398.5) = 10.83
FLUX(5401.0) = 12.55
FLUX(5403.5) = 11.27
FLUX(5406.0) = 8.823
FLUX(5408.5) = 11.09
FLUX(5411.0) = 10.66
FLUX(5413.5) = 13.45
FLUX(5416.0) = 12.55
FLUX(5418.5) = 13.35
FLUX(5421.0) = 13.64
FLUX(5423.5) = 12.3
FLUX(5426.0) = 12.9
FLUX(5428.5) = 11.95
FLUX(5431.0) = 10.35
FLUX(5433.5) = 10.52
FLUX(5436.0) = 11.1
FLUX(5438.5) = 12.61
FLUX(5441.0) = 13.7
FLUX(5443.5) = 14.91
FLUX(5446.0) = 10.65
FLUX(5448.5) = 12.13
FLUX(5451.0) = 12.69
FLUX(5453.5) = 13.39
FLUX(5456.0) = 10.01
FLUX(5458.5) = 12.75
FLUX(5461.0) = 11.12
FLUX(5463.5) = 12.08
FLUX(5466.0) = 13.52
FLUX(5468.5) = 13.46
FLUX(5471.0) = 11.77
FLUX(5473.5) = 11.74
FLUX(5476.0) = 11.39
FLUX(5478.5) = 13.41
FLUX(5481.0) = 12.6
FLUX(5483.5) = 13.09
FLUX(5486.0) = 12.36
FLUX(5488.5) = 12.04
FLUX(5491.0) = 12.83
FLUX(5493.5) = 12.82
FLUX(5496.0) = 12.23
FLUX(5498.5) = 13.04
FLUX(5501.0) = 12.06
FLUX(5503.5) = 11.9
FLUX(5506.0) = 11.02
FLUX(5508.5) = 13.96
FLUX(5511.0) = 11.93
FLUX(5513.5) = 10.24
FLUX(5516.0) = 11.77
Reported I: 0.305 mag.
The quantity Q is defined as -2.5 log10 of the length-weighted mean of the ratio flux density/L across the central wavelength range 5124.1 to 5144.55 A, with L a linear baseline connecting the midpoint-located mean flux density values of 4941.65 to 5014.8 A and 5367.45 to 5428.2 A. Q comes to 0.36 mag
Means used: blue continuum 8.78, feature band 7.21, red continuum 12.1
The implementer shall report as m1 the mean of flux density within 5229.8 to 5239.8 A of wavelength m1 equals 10.9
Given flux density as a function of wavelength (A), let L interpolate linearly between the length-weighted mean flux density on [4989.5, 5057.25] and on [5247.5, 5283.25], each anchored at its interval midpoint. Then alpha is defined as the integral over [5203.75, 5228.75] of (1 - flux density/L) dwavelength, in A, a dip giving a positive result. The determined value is 3.1 A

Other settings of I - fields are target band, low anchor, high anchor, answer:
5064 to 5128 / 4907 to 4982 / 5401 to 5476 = 0.343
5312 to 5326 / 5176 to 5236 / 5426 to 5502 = -0.200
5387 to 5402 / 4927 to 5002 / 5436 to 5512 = 0.015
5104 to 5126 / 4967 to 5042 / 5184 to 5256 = 0.207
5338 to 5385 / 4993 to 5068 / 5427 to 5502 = -0.085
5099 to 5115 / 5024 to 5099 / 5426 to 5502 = 0.161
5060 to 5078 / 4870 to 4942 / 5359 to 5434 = 0.288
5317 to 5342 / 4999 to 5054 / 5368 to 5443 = 0.006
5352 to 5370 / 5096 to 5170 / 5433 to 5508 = -0.200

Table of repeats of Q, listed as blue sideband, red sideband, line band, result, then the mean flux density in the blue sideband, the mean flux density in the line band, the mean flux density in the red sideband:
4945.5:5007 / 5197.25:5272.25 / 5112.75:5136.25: 0.29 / 8.88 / 7.07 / 9.45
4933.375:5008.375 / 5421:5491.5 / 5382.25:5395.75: -0.04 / 8.93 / 12.3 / 12.3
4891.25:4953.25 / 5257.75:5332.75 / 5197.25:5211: 0.47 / 9.86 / 6.79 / 10.7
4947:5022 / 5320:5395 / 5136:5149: 0.28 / 8.63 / 7.75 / 11.9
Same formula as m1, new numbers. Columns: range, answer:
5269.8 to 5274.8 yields 8.84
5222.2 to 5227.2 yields 8.5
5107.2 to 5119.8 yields 7.57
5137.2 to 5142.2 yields 8.11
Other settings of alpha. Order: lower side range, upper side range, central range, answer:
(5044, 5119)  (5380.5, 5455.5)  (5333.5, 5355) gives -1.16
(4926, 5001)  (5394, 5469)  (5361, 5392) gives -2.15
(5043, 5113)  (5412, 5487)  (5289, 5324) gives -2.87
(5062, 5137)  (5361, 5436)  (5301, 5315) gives -1.97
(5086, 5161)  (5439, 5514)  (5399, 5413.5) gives 0.38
